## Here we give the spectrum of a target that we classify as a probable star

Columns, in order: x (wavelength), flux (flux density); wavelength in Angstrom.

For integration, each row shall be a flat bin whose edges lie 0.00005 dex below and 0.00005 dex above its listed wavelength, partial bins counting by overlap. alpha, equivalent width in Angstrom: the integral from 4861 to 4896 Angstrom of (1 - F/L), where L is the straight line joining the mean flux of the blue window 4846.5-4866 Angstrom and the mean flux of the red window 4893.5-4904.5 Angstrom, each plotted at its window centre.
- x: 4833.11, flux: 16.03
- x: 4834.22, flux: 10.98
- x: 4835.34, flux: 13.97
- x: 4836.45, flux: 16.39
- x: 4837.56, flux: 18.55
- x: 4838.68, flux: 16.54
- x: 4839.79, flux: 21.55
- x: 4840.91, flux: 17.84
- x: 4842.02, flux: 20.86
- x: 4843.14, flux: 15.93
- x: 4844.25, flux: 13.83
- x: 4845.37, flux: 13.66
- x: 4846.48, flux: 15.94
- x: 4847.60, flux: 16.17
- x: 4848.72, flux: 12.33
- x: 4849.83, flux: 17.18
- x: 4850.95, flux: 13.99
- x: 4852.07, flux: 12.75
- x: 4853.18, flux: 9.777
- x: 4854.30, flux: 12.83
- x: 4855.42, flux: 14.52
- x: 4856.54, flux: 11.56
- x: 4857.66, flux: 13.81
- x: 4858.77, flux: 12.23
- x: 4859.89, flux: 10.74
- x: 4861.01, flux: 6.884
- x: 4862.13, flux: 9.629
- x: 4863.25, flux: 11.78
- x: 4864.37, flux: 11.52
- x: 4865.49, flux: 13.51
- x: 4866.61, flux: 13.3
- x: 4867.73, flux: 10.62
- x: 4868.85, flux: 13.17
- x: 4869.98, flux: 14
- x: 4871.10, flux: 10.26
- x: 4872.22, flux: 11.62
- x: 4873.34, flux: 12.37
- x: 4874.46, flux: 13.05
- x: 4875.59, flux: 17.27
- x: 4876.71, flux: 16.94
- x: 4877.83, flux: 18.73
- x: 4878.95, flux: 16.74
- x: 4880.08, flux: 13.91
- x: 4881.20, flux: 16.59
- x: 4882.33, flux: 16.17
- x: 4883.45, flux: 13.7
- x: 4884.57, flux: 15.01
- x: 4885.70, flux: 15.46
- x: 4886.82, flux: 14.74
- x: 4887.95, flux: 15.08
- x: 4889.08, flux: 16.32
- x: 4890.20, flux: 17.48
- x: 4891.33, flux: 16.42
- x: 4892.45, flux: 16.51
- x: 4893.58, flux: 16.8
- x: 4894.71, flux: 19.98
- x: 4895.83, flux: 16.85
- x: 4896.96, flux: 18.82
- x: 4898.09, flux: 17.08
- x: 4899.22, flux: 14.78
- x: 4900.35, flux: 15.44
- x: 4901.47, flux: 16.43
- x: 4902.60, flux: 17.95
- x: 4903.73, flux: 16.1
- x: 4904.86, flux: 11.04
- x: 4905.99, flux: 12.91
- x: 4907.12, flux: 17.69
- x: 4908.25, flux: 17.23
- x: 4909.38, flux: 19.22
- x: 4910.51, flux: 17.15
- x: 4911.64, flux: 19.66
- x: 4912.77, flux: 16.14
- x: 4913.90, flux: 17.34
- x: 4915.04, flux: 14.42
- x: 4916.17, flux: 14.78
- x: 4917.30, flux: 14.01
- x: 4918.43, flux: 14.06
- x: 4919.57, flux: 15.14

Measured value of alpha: 0.8 Angstrom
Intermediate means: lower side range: 12.5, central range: 14.5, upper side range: 16.9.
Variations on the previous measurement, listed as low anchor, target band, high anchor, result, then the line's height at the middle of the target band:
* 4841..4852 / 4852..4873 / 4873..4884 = 5.1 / 15.6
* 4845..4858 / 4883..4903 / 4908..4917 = -0.6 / 15.9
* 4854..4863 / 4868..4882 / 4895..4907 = -1.3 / 13.2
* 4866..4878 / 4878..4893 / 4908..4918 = -1.2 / 14.6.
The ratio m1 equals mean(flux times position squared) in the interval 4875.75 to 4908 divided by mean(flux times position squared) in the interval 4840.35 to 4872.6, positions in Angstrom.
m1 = 1.24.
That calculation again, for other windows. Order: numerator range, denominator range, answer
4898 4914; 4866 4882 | 1.17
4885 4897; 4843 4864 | 1.32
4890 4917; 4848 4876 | 1.36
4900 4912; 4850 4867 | 1.39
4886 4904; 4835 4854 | 1.08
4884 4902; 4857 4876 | 1.38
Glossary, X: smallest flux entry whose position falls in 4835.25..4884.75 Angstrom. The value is 6.884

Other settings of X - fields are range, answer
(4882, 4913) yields 11.04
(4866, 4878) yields 10.26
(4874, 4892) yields 13.05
